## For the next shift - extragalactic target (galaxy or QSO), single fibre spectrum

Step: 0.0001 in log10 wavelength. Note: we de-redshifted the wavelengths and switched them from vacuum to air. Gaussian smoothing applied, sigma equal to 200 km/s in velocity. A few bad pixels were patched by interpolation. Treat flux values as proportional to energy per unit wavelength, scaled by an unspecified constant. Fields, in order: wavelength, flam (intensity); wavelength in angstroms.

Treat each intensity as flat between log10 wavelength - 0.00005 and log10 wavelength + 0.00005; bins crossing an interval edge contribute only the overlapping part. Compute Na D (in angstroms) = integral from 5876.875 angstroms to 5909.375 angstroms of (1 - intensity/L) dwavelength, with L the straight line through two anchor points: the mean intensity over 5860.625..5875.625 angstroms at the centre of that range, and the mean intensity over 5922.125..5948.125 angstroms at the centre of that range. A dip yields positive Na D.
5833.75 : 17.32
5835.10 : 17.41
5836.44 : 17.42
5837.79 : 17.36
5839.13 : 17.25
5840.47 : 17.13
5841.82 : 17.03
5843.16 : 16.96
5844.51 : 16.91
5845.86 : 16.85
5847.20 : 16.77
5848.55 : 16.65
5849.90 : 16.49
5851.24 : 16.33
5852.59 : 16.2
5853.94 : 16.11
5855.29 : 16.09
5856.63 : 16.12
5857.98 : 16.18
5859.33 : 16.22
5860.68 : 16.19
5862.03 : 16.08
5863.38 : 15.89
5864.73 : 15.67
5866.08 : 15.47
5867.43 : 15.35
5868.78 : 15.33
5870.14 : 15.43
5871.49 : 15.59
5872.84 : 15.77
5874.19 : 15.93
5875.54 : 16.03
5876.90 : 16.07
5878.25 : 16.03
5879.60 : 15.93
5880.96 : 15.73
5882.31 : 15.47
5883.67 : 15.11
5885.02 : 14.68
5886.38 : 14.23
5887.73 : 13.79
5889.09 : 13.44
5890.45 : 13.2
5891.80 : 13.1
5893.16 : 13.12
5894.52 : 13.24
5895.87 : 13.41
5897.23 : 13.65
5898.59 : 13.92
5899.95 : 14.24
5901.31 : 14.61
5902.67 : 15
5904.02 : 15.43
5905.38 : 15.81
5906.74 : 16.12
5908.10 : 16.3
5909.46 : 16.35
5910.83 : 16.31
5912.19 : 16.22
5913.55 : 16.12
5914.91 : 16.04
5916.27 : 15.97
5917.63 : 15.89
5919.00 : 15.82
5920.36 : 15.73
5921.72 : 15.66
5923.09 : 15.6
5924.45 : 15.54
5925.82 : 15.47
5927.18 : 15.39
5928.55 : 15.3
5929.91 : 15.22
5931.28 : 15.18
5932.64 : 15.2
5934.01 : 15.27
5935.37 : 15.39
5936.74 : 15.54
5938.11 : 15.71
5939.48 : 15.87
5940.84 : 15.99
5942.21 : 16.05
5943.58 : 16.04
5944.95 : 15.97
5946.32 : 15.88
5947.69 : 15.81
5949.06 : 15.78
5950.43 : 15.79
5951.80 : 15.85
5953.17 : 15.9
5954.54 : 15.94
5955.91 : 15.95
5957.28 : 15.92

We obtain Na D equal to 2.1 angstroms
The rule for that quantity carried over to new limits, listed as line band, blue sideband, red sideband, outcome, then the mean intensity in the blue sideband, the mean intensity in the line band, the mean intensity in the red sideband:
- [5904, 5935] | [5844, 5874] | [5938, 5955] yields 0.4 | 16.1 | 15.7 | 15.9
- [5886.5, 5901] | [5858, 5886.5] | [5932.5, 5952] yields 2.0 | 15.7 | 13.6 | 15.8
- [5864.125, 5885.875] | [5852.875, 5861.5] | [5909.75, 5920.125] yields 0.7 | 16.2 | 15.6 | 16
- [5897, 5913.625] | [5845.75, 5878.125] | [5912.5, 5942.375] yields 0.4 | 16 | 15.4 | 15.6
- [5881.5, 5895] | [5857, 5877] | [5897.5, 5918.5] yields 1.5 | 15.8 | 14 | 15.6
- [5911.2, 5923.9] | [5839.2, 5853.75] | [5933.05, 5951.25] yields 0.1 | 16.7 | 15.9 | 15.8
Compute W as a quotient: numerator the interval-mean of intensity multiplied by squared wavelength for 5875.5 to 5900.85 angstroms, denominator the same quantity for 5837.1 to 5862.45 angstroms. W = 0.88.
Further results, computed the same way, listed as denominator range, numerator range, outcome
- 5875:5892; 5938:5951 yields 1.09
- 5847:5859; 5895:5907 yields 0.91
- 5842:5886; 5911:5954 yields 1.01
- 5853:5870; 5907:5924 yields 1.03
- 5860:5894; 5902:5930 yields 1.06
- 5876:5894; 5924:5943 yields 1.08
